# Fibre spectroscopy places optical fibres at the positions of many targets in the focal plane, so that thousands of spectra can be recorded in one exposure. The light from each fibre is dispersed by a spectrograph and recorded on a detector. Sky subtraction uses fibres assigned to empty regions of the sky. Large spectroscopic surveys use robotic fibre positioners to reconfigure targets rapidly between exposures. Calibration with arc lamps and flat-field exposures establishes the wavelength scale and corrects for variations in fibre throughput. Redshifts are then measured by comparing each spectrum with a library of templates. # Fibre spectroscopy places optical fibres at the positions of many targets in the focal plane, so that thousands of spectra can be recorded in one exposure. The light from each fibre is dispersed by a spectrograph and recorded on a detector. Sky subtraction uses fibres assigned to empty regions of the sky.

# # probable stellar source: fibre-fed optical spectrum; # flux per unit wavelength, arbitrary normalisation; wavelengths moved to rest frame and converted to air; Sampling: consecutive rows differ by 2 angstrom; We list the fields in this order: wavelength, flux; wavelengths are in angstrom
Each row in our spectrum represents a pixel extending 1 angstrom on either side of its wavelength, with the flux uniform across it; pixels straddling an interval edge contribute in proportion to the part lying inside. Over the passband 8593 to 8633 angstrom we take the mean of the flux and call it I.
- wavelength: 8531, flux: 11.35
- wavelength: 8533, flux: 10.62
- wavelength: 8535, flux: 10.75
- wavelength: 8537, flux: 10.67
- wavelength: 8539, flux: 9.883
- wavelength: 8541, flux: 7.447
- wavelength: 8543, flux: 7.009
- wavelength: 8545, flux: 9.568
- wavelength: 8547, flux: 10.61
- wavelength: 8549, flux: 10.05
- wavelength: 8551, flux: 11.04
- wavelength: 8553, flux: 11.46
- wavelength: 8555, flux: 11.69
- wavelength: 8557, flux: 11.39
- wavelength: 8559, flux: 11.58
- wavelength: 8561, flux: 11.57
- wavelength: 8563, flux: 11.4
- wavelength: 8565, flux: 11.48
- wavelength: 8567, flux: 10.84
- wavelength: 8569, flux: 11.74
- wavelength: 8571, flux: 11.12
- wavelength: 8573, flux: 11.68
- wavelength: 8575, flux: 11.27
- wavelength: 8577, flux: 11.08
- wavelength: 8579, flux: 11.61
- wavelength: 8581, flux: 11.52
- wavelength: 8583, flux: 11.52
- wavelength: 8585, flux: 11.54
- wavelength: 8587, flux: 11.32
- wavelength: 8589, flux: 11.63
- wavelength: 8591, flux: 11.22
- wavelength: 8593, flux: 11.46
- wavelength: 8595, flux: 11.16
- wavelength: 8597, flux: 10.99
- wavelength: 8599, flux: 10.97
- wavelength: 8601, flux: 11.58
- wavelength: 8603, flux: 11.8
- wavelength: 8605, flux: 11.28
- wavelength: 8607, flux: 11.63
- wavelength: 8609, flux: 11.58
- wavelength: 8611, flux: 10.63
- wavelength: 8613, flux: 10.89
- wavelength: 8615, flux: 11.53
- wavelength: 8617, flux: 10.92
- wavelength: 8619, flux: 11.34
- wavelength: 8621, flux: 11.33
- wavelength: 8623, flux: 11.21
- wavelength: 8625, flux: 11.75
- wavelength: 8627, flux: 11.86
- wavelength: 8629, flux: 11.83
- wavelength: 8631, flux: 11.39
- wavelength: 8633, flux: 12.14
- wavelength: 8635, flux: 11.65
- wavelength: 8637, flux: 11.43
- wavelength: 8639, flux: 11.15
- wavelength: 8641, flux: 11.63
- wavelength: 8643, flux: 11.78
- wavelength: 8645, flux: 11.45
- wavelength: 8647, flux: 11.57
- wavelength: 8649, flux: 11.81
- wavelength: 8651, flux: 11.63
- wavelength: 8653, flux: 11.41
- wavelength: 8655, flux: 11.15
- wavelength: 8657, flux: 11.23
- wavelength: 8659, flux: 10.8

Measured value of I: 11.4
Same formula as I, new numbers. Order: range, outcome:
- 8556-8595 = 11.4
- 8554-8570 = 11.5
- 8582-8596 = 11.4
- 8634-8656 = 11.5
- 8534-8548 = 9.42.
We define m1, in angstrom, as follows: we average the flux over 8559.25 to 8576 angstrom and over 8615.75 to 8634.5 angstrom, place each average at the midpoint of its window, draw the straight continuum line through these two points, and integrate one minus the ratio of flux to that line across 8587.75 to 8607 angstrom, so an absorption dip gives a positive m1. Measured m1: 0.2 angstrom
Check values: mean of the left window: 11.4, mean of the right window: 11.5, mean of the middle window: 11.4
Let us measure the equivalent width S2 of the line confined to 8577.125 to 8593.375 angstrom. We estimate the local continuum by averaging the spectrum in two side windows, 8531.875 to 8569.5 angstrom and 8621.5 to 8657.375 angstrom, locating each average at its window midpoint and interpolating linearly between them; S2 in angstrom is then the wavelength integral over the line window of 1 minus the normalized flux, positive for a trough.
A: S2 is -0.8 angstrom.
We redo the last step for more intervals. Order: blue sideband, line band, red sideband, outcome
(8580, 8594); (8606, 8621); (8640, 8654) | 0.4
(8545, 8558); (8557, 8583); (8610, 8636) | -0.8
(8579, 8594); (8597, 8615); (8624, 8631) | 0.5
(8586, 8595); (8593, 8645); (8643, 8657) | 0.1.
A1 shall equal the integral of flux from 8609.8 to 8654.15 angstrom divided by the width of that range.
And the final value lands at 11.5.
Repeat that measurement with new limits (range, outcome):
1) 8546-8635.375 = 11.4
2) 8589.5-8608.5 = 11.4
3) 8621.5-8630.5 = 11.6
